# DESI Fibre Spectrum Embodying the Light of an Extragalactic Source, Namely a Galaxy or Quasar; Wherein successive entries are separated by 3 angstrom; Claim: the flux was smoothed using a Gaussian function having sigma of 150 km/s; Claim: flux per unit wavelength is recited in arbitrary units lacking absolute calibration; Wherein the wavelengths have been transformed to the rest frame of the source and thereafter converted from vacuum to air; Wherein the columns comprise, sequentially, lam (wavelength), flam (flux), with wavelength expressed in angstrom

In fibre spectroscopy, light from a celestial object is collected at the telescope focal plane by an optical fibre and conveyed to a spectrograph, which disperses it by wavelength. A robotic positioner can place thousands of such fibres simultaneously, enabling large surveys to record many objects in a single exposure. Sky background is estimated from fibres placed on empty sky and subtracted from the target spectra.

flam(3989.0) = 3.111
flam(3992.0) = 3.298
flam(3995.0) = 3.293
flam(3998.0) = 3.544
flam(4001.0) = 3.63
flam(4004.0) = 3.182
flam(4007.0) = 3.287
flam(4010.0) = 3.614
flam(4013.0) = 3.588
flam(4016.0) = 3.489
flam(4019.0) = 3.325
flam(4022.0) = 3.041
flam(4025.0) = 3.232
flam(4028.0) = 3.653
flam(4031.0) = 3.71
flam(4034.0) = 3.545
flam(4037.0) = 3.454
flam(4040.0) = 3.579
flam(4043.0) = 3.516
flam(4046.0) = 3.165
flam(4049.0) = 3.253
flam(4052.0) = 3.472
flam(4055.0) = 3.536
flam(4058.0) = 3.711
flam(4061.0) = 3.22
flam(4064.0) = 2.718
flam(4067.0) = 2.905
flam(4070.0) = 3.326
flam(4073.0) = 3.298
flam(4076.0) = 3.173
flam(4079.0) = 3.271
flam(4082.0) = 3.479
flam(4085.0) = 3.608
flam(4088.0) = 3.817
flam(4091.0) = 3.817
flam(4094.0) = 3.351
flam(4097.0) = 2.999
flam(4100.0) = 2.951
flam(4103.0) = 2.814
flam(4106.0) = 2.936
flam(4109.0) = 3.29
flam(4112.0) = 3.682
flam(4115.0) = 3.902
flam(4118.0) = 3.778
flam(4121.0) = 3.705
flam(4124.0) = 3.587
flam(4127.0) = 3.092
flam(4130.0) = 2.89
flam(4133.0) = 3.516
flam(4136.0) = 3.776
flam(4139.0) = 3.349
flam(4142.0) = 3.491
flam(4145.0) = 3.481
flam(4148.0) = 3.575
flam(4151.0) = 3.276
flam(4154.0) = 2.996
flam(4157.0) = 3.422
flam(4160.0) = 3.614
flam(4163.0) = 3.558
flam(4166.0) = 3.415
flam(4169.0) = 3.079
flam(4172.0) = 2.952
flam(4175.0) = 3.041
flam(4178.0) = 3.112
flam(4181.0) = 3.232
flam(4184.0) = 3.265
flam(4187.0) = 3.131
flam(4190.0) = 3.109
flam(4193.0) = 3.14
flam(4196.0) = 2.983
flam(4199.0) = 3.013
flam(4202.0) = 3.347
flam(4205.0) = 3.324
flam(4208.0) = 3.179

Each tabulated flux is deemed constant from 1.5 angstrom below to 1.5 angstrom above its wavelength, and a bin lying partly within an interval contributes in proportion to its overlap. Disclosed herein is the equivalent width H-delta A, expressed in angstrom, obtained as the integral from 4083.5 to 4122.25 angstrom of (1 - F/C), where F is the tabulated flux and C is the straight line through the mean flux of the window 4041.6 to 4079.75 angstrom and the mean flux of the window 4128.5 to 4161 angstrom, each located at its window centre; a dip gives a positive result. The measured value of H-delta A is -1.1 angstrom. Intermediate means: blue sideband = 3.27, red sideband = 3.4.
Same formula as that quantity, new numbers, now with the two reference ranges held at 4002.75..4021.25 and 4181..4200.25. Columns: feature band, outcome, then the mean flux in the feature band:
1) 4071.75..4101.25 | -0.9 angstrom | 3.38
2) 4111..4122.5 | -1.9 angstrom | 3.77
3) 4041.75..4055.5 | -0.1 angstrom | 3.38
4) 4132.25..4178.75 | -2.6 angstrom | 3.35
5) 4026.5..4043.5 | -1.1 angstrom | 3.58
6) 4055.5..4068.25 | 0.6 angstrom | 3.17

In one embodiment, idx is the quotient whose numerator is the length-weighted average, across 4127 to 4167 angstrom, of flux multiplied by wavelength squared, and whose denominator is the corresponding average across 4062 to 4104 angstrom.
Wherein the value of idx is 1.1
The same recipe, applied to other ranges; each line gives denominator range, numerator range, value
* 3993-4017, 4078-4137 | 1.04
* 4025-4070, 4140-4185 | 1.03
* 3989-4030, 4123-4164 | 1.07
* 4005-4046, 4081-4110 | 0.99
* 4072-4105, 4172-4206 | 0.99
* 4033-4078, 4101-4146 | 1.06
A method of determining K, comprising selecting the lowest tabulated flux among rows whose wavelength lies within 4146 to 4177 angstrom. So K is 2.952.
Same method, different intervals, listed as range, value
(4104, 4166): 2.89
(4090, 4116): 2.814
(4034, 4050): 3.165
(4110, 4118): 3.682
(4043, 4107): 2.718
